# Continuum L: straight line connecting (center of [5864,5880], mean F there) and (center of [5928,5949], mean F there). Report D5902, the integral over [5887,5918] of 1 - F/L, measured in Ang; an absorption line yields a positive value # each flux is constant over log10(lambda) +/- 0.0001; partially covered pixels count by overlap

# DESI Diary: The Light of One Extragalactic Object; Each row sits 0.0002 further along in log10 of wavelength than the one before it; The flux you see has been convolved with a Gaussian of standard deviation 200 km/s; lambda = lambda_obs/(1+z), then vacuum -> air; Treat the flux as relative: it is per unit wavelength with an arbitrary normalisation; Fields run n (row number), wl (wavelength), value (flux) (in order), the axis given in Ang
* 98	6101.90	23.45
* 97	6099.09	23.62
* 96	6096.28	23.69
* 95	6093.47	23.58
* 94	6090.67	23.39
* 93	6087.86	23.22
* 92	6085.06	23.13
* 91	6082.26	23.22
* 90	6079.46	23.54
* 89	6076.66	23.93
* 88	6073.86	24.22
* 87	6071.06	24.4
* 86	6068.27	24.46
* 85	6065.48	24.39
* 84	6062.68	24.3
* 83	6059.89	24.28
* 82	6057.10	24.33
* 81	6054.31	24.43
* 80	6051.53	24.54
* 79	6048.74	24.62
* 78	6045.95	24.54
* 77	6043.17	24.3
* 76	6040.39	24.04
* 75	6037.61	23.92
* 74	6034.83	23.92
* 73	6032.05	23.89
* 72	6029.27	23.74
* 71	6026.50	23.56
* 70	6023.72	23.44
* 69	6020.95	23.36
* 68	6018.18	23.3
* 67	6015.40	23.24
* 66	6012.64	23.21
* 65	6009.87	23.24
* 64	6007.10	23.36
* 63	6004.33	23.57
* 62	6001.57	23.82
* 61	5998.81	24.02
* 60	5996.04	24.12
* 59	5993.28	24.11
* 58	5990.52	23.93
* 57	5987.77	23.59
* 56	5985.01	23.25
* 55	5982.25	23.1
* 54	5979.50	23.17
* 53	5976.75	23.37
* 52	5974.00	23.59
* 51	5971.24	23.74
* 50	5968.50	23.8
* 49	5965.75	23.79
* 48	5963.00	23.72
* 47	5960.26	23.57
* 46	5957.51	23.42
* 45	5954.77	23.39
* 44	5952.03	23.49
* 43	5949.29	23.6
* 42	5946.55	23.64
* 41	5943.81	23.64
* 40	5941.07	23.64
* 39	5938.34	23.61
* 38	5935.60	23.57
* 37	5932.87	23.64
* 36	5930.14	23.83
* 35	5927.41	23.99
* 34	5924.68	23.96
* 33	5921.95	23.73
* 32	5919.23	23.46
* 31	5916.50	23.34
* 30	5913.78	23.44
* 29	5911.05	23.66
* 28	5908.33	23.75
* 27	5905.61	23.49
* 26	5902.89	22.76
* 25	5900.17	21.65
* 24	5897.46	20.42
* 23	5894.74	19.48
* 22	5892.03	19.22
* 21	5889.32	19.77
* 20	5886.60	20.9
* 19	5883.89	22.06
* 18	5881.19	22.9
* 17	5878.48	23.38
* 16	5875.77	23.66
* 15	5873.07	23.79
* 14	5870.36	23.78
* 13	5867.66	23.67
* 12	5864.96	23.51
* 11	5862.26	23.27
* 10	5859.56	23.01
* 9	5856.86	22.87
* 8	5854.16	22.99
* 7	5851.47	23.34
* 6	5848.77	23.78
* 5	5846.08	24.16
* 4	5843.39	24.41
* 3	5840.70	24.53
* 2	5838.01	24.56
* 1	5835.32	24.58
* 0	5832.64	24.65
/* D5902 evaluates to 2.3 Ang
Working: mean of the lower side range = 23.6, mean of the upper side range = 23.7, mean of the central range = 21.9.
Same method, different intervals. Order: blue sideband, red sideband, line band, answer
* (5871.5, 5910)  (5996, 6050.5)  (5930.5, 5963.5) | -1.2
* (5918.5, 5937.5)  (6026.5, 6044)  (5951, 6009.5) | 0.6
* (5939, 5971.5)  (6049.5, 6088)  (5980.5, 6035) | 0.6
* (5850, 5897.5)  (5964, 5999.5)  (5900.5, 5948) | -1.2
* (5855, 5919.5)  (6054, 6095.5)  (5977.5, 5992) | -0.1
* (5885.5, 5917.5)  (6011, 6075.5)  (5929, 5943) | -0.8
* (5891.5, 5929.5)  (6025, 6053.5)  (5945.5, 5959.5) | -0.2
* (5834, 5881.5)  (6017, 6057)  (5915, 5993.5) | 0.8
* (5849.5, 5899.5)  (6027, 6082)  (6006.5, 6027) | 0.4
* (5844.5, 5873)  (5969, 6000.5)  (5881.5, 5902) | 2.5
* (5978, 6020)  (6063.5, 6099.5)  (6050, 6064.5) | -0.4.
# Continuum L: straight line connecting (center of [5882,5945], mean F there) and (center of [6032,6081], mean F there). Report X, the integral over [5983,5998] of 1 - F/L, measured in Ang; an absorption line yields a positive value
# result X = -0.2 Ang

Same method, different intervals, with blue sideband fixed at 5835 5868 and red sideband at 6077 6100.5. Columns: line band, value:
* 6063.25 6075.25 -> -0.5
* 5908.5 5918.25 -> 0.1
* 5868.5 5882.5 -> 0.1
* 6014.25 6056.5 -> -0.8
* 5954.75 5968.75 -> 0.0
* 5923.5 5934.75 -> -0.1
